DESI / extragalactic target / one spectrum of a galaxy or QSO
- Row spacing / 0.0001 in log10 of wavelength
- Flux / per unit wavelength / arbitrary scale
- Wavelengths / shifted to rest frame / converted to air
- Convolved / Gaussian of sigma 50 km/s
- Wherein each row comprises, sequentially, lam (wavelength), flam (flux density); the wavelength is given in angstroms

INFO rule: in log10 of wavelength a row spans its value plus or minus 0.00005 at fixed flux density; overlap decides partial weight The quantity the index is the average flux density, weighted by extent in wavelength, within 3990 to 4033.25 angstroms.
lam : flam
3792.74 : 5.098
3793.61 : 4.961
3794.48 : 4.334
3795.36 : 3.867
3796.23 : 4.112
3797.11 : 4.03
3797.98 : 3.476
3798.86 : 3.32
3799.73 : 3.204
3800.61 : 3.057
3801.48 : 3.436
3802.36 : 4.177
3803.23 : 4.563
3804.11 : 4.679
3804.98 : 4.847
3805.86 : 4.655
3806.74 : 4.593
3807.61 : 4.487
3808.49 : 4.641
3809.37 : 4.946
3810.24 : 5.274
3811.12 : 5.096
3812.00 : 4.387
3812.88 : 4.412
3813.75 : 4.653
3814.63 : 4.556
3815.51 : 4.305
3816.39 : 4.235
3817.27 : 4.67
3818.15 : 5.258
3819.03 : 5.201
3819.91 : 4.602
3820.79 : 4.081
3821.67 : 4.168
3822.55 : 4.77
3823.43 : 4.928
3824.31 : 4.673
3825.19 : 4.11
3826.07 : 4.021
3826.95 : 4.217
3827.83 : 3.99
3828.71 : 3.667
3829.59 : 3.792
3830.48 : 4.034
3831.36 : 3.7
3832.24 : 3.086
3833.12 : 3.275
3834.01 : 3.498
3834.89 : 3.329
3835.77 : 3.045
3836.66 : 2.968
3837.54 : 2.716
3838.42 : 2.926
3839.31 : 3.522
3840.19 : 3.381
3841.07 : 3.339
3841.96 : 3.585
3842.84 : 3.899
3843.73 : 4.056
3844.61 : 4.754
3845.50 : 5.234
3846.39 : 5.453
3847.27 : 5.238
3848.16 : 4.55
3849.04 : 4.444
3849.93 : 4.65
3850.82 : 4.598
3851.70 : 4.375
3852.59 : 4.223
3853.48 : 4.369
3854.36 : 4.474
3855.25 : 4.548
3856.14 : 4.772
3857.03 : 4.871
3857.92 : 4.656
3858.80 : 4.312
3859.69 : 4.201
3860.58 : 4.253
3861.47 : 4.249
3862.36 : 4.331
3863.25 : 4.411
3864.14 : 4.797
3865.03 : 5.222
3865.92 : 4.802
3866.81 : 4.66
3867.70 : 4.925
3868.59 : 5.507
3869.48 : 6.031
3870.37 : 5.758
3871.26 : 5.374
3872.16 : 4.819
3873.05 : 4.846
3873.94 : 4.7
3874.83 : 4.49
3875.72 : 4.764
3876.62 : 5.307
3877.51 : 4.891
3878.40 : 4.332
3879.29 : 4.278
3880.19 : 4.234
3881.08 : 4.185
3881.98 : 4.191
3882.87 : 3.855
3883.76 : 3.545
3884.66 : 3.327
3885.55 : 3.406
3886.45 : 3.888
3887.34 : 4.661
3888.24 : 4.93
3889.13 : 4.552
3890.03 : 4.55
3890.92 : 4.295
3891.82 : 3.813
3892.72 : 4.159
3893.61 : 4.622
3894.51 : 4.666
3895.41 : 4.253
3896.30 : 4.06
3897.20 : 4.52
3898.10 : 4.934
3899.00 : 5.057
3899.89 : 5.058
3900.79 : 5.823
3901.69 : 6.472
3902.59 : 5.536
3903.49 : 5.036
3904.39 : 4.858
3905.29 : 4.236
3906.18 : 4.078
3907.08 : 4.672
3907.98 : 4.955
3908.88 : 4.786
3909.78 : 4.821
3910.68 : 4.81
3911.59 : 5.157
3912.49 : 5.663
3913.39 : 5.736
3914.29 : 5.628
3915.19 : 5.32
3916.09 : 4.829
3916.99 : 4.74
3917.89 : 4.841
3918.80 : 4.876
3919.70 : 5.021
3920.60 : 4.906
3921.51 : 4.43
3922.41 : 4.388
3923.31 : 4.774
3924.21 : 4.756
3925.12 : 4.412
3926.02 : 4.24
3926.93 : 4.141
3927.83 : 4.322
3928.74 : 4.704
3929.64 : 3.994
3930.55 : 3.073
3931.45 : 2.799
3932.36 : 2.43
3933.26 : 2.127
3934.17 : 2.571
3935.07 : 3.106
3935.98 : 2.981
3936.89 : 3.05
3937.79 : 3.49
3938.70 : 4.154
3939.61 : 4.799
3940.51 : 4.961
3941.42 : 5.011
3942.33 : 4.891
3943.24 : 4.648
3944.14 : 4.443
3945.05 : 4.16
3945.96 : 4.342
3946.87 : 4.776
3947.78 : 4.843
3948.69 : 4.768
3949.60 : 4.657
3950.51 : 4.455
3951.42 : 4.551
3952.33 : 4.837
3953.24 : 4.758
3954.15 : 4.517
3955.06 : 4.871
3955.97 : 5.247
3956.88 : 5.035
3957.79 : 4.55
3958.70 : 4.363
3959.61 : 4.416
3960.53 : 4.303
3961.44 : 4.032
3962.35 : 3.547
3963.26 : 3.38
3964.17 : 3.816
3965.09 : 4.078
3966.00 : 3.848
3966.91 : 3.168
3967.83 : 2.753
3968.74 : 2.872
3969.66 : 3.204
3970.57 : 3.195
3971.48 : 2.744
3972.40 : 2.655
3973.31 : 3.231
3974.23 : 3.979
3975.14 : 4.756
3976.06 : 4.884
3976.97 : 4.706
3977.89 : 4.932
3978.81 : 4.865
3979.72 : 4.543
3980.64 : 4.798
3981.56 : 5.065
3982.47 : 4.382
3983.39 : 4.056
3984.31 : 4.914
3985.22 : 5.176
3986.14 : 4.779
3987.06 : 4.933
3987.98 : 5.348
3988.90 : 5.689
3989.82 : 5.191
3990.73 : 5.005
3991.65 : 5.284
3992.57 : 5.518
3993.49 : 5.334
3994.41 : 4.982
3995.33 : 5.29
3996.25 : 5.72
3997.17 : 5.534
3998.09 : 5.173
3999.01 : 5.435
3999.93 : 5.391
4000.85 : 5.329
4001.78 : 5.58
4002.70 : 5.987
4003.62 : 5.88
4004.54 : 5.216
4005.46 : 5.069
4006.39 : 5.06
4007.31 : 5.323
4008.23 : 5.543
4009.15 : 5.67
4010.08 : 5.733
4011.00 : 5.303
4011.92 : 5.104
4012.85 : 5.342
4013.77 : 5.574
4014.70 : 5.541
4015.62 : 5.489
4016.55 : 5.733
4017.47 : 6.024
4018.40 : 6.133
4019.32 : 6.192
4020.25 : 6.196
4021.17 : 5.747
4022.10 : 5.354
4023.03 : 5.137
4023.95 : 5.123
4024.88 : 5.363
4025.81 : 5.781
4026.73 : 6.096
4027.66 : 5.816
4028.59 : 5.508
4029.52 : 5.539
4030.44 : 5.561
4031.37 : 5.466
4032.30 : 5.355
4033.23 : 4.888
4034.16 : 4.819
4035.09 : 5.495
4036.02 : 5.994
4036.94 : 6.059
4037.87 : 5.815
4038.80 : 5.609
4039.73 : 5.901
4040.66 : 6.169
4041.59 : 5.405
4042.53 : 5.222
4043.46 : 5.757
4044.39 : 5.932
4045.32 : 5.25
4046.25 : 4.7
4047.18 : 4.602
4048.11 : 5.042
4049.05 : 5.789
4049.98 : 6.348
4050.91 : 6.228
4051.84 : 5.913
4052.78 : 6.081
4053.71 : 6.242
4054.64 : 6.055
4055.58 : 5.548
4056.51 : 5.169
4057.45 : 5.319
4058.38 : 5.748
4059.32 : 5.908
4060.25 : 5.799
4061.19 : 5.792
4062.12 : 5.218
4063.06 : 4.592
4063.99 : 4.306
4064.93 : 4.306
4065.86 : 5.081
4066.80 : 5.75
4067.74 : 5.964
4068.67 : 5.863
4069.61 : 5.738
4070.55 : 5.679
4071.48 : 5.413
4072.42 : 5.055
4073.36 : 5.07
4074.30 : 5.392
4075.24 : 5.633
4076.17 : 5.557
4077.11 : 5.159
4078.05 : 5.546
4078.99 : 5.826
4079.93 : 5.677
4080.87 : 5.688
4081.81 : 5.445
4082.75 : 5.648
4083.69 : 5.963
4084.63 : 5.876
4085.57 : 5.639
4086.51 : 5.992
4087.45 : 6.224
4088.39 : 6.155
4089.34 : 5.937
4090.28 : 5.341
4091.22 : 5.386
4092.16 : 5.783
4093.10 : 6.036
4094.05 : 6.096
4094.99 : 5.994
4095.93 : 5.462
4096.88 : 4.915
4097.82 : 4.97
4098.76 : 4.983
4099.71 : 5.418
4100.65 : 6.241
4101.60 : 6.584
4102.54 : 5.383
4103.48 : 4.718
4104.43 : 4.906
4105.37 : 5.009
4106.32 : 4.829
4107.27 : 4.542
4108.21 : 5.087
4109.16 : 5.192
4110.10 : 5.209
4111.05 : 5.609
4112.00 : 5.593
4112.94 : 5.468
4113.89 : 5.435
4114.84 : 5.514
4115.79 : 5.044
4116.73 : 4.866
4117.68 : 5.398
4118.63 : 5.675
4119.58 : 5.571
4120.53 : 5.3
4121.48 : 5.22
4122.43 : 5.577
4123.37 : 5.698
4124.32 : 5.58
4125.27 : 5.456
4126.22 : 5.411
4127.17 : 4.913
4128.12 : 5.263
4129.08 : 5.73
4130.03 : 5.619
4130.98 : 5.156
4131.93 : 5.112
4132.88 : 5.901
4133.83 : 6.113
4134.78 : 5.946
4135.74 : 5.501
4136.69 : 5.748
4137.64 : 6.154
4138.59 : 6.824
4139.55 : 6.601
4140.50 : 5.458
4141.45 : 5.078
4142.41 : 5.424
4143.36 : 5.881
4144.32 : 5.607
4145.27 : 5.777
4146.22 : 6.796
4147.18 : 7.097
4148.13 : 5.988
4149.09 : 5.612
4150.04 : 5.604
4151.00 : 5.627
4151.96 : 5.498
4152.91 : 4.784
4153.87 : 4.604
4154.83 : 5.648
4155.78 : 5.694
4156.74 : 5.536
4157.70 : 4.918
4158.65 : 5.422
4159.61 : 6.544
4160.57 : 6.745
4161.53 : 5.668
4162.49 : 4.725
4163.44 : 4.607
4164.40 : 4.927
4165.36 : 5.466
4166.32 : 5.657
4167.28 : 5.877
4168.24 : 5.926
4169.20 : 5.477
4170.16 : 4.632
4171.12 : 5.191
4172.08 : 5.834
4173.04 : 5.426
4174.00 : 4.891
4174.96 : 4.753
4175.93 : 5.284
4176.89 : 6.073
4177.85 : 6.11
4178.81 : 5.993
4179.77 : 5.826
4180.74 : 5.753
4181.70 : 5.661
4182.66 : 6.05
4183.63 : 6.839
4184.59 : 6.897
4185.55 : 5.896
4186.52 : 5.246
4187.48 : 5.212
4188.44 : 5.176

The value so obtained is 5.5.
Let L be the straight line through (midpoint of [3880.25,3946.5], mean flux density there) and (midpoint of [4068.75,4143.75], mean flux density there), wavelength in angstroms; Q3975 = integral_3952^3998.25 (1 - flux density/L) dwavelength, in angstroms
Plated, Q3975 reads 3.0 angstroms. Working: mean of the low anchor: 4.42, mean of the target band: 4.47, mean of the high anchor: 5.54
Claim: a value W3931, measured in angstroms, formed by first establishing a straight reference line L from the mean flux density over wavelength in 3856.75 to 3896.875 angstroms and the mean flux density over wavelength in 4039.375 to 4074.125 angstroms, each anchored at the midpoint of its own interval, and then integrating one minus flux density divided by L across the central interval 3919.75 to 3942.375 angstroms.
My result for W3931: 4.13 angstroms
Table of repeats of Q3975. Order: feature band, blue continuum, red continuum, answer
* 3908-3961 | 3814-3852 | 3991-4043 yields 4.9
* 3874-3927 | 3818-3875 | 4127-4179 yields -1.1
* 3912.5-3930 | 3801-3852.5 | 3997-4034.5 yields 0.4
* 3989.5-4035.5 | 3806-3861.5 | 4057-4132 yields -3.6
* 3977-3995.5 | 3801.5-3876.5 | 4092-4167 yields -0.1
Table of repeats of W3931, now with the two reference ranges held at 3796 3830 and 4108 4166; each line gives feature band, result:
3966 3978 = 3.3 angstroms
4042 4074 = -1.3 angstroms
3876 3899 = 1.5 angstroms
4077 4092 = -1.0 angstroms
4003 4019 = -1.4 angstroms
